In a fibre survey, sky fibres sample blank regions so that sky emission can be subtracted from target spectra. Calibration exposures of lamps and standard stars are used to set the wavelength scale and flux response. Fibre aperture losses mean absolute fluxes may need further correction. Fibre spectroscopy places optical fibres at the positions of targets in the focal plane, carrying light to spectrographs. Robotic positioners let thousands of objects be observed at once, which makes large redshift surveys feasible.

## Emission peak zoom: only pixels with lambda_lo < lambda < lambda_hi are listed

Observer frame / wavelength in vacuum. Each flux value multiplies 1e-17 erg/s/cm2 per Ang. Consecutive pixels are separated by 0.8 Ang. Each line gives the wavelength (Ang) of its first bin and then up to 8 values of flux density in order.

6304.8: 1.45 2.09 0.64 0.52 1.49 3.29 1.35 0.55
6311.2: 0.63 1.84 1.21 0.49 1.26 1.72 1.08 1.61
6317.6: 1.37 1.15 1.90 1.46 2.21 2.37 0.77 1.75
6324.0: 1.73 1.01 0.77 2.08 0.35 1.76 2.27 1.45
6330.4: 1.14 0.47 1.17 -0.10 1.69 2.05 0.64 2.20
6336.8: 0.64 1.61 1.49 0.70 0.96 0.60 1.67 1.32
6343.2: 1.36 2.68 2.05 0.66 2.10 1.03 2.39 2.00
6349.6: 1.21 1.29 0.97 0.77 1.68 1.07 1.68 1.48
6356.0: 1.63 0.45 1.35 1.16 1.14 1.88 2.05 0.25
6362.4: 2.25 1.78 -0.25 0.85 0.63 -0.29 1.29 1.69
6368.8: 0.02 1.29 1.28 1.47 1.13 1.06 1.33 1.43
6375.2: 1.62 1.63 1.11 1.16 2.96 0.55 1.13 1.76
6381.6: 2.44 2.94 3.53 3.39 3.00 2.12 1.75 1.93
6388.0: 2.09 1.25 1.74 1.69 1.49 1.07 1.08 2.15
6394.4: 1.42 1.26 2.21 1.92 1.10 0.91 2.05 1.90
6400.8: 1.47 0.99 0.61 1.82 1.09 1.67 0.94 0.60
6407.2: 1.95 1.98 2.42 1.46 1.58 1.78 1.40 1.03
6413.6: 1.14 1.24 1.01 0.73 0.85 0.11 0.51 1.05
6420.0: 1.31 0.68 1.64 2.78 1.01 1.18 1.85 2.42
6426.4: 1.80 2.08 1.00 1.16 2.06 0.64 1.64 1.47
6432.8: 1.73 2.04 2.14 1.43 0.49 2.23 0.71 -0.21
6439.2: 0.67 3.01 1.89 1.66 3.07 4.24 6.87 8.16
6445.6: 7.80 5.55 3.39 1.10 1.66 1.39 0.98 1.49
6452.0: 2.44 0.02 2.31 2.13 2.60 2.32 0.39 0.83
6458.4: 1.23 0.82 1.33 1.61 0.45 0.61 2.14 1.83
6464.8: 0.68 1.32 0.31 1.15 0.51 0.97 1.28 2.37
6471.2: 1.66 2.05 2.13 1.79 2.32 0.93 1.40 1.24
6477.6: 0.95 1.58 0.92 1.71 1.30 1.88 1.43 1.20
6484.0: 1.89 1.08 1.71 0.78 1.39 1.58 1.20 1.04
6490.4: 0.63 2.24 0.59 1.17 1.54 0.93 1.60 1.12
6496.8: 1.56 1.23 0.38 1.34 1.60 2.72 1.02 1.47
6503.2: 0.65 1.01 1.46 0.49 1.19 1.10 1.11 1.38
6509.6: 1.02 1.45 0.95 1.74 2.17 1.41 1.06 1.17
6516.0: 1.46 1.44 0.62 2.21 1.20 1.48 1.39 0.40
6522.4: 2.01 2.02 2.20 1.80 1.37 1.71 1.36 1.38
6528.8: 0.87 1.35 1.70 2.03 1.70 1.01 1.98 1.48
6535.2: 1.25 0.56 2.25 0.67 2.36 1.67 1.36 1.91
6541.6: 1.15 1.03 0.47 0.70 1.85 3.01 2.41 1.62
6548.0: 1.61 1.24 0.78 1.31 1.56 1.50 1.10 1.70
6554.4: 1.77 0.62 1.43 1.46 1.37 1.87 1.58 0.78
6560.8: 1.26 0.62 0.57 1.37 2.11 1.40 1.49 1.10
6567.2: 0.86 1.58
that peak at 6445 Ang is [O III]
